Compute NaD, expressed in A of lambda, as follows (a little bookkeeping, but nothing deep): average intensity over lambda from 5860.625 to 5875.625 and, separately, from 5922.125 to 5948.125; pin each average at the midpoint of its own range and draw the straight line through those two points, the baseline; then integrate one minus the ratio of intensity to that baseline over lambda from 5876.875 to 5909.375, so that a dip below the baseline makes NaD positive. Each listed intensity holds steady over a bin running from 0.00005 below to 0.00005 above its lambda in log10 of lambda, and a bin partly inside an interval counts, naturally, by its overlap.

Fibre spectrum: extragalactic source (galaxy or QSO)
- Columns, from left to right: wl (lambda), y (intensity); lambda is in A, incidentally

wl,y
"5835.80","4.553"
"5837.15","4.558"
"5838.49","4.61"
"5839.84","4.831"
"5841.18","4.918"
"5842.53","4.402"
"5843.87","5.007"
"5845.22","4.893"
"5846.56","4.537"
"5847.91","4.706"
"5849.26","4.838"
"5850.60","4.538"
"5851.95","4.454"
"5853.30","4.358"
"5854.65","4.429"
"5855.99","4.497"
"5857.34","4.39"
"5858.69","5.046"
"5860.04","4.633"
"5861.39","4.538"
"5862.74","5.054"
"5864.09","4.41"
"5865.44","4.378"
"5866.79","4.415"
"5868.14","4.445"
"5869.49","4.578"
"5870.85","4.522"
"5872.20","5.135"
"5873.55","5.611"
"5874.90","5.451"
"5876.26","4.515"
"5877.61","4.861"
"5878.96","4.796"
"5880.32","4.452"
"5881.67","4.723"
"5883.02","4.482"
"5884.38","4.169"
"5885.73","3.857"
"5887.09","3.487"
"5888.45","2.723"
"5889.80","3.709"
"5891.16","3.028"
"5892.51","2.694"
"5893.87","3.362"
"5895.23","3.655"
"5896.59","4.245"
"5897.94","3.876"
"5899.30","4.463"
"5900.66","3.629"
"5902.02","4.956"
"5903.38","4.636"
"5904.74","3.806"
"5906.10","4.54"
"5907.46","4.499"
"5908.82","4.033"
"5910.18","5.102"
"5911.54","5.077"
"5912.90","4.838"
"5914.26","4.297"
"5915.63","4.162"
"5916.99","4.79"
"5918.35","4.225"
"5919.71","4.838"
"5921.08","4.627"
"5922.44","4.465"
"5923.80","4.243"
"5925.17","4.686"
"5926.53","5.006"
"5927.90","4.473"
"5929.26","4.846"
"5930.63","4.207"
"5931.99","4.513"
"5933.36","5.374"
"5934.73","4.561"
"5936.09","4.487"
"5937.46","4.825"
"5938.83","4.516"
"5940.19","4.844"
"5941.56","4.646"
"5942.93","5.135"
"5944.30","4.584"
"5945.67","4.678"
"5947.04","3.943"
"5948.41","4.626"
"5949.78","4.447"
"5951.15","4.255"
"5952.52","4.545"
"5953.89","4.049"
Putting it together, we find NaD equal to 4.8 A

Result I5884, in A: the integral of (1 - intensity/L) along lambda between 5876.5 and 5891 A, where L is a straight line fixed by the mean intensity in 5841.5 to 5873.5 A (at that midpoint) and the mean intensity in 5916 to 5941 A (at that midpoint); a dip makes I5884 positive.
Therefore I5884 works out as 1.7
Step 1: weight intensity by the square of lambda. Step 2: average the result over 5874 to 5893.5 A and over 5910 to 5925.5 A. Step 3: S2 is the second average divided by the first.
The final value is 1.1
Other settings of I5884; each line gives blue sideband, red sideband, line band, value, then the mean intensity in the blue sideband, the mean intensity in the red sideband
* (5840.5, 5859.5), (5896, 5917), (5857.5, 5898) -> 2.1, 4.64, 4.42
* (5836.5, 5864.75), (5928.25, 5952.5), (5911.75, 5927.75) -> 0.2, 4.65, 4.61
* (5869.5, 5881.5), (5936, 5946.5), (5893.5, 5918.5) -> 2.4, 4.89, 4.71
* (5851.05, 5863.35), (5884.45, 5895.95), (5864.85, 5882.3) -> -3.5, 4.6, 3.36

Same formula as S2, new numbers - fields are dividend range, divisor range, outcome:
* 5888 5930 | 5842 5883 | 0.92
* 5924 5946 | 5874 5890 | 1.11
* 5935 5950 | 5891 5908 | 1.18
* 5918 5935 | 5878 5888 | 1.10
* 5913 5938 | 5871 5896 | 1.12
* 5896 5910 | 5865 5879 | 0.91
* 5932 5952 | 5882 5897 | 1.31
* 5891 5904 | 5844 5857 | 0.86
